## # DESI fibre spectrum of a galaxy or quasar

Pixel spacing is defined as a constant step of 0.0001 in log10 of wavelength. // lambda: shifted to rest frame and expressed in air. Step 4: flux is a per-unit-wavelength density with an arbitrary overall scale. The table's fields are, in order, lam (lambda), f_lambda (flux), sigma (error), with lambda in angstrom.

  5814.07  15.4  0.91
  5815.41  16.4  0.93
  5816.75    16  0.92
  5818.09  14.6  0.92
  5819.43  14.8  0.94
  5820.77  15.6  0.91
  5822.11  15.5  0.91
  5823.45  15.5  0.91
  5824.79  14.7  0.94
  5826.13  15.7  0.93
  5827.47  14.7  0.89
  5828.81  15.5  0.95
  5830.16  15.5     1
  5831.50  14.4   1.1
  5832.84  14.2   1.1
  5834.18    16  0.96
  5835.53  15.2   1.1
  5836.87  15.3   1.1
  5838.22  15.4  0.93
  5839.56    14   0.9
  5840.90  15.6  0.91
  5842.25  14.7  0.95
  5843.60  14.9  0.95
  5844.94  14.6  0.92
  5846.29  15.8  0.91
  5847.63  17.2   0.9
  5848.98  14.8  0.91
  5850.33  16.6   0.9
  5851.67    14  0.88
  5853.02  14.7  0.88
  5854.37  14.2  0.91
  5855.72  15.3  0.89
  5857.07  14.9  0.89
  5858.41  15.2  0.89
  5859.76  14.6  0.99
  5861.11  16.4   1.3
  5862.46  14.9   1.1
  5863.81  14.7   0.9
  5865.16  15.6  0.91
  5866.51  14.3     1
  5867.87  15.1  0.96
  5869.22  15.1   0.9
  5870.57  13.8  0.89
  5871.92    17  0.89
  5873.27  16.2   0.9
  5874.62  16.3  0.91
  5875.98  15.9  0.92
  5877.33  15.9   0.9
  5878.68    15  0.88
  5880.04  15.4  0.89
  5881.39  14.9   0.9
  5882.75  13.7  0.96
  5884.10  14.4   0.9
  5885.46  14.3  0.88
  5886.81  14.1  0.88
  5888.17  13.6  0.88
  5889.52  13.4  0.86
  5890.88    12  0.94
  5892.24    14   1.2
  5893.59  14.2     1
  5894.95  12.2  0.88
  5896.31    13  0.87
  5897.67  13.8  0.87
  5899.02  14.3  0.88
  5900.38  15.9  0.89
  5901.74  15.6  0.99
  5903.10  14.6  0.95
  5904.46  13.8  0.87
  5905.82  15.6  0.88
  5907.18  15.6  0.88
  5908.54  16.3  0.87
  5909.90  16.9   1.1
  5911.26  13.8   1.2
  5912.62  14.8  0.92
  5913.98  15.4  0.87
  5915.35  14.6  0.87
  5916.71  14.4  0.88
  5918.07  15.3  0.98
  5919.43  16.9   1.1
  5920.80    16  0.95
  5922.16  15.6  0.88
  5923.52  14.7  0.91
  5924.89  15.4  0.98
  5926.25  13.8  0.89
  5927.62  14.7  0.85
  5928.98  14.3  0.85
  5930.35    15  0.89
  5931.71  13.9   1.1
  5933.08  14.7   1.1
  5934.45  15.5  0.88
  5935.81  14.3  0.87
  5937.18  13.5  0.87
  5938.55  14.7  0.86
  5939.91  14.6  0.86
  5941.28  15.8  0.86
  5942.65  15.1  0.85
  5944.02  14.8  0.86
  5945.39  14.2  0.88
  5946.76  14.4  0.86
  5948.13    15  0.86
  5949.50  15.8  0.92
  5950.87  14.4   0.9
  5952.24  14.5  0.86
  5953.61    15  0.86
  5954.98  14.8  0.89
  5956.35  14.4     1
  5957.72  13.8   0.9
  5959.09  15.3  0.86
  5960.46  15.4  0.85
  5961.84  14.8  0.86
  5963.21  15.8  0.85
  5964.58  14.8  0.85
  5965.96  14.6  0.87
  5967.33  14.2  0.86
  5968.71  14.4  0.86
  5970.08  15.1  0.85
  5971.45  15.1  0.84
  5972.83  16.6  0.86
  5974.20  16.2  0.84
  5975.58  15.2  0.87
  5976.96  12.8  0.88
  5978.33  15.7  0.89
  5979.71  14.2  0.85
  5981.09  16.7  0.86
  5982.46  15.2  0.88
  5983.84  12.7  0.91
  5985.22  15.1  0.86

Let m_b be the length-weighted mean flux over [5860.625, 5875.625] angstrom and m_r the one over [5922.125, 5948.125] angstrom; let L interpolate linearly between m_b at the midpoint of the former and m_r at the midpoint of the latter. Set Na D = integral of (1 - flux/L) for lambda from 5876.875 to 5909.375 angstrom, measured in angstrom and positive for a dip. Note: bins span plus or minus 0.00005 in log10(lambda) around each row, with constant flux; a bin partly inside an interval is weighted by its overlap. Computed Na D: 1.5 angstrom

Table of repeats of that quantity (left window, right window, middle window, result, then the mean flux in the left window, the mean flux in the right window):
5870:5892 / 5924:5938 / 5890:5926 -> -0.4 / 14.7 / 14.5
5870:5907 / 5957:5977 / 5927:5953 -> 0.3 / 14.6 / 15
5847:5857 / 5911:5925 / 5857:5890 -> 0.5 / 15.2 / 15.2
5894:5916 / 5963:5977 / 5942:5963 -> 0.2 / 14.8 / 15.1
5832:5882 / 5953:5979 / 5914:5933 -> 0.1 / 15.2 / 15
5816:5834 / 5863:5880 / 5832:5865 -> 0.3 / 15.2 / 15.4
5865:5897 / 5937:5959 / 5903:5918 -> -0.5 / 14.5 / 14.7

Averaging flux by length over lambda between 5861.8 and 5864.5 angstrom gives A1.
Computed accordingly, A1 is 14.8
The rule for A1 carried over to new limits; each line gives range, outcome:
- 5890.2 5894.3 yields 13.4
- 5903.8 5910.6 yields 15.6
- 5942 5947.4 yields 14.6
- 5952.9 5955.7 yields 14.9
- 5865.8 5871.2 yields 14.6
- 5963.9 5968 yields 14.5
